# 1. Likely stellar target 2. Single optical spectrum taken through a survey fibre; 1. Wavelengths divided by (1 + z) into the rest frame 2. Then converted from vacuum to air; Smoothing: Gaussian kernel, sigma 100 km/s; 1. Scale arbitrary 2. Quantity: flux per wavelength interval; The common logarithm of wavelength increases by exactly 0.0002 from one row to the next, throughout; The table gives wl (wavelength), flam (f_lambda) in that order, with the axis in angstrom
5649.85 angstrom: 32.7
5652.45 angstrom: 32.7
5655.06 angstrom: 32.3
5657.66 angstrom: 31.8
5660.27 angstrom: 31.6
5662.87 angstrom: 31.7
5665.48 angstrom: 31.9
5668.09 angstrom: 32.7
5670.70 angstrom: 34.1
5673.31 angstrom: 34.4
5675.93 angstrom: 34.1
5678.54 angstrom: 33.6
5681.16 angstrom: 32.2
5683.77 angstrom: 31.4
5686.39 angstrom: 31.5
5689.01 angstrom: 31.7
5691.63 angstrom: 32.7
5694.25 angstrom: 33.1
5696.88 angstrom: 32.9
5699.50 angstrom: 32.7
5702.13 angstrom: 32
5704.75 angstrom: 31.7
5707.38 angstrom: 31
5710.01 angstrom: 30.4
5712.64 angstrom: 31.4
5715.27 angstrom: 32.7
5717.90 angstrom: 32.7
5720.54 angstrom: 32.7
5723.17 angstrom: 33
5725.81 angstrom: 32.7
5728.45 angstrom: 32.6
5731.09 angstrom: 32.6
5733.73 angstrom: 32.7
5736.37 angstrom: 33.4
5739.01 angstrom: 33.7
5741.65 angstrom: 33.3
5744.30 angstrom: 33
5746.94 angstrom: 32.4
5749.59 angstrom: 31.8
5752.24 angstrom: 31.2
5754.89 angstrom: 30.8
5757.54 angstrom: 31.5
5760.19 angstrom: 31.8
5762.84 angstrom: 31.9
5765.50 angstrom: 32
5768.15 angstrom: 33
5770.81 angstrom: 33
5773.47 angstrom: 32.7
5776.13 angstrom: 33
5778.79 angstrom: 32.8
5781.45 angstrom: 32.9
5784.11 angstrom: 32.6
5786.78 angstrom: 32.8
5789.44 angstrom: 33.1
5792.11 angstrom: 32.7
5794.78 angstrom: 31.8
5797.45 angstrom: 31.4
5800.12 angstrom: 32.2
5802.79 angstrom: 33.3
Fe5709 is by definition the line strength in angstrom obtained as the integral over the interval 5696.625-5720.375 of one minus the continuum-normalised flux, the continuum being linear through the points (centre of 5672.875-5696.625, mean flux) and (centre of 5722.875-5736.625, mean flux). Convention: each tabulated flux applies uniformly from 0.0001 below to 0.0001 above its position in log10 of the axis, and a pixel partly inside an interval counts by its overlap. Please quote 0.6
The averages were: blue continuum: 32.7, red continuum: 32.8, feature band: 31.9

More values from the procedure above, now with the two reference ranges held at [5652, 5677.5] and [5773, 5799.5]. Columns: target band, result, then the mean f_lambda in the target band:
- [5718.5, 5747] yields -0.3 angstrom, 32.9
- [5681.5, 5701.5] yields 0.3 angstrom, 32.3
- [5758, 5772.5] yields 0.1 angstrom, 32.3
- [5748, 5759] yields 0.4 angstrom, 31.4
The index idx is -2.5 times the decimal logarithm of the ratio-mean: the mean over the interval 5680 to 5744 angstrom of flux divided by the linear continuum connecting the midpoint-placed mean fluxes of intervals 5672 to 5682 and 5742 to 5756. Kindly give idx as 0.01 mag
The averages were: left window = 33.6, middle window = 32.4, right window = 31.9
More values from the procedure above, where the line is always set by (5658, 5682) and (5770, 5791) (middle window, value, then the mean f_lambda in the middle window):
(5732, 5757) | 0.014 mag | 32.5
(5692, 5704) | 0.008 mag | 32.6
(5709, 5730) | 0.019 mag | 32.3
